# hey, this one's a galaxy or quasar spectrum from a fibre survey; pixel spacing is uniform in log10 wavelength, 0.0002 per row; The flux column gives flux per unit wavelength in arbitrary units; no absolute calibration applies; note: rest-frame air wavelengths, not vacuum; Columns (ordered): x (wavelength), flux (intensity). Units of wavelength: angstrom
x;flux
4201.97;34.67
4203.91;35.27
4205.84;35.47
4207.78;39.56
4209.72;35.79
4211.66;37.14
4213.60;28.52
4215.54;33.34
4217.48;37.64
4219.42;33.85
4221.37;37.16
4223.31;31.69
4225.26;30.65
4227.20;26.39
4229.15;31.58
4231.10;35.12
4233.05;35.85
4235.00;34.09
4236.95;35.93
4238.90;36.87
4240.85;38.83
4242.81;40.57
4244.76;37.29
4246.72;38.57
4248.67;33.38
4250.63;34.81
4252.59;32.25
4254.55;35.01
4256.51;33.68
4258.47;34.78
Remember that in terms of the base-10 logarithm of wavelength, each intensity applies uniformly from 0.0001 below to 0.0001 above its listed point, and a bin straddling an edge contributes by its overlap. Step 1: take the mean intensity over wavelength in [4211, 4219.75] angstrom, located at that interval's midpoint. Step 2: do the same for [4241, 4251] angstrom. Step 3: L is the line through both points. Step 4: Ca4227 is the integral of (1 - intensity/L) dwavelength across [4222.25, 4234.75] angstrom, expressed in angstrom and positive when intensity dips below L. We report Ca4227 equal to 1.2 angstrom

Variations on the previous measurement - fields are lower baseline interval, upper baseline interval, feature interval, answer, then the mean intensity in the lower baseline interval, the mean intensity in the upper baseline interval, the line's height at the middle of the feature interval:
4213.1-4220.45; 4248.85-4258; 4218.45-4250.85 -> -1.0 angstrom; 33.7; 33.9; 33.8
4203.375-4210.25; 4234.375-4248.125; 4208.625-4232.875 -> 2.4 angstrom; 36.7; 37.4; 37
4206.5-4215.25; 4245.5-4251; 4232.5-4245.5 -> -0.6 angstrom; 35.1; 35.7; 35.6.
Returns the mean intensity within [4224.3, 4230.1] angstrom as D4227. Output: 29.5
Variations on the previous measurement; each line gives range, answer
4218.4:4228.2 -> 32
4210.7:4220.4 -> 34.1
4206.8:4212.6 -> 37.5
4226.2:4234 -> 32.2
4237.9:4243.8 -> 38.8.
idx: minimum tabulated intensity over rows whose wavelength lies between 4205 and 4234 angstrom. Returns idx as 26.39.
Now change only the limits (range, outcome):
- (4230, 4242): 34.09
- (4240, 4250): 33.38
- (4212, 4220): 28.52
